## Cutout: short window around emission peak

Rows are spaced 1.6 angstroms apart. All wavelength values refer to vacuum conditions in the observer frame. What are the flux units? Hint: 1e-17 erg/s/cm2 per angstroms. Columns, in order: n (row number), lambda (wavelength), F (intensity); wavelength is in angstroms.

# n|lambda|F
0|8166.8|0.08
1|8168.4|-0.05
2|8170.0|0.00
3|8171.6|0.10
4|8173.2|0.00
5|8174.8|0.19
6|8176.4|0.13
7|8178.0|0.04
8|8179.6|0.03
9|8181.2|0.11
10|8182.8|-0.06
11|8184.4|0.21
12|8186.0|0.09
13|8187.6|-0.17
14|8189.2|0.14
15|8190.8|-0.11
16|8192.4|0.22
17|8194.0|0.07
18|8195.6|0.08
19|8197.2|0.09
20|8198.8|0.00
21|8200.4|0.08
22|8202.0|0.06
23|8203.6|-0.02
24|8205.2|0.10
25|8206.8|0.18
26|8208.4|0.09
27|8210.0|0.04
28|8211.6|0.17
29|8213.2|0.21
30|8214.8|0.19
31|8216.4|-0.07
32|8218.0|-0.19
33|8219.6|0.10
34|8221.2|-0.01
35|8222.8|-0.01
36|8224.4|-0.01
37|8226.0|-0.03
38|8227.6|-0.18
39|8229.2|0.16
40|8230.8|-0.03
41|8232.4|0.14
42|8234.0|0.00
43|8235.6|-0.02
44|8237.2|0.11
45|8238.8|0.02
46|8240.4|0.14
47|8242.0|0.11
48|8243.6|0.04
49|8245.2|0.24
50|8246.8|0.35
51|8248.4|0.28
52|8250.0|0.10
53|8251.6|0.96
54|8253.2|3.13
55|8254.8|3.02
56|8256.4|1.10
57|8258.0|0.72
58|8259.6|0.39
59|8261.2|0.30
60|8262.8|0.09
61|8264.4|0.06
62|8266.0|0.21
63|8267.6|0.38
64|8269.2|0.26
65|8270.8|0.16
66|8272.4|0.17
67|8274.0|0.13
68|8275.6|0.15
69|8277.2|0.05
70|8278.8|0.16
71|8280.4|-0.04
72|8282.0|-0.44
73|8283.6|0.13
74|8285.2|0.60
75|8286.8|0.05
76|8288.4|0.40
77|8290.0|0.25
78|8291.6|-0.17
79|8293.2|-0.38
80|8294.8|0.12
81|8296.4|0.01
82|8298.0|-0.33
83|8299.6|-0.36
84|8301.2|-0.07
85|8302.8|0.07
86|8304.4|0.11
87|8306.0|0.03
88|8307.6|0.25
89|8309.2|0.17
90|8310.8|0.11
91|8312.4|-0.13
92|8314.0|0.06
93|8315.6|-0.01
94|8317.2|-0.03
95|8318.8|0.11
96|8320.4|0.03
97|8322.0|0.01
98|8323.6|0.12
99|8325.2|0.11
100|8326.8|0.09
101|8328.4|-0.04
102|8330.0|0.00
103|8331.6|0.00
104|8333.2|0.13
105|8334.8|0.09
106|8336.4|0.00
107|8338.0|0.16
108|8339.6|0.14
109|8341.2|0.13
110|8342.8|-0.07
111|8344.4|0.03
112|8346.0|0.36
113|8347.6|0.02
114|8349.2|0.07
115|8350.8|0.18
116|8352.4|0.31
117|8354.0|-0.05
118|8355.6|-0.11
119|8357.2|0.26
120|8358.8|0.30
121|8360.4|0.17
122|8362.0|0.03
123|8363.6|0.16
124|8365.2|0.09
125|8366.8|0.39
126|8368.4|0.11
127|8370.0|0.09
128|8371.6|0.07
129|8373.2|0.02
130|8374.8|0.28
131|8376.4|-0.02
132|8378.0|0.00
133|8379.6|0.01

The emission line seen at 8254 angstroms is H-beta 4861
